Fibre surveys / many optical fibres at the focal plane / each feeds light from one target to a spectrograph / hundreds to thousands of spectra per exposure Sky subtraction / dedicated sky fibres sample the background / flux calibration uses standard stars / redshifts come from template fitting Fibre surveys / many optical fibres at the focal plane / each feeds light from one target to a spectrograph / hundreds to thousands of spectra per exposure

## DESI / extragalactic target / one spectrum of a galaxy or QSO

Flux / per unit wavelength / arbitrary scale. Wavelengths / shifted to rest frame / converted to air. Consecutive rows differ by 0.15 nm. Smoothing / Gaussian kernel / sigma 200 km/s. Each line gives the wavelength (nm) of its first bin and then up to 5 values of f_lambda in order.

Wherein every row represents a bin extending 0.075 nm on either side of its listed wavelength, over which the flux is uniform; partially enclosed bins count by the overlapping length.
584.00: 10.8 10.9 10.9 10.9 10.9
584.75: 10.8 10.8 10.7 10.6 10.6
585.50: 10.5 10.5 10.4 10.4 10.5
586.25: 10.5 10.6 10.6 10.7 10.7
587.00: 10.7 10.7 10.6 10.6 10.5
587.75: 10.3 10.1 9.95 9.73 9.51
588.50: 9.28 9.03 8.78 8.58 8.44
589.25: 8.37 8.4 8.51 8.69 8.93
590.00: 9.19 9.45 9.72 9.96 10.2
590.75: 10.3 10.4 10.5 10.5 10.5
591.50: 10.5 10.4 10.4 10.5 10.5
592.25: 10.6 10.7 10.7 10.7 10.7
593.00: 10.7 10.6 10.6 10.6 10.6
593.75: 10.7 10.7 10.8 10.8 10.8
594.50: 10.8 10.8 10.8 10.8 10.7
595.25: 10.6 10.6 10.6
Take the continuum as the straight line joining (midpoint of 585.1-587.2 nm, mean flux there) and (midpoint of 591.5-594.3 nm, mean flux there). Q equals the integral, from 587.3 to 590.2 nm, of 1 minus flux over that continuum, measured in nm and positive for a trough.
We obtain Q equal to 0.350 nm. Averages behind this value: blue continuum 10.6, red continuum 10.6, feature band 9.31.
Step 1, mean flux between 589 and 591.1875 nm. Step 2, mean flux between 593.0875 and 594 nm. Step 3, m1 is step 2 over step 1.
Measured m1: 1.13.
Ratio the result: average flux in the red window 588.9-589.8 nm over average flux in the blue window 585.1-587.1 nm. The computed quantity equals 0.8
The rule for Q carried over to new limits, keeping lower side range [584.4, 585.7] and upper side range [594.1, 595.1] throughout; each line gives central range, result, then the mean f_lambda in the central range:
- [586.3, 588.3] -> 0.05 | 10.4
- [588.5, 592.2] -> 0.39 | 9.61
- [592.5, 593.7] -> 0.01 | 10.6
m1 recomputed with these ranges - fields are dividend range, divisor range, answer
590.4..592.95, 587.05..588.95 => 1.06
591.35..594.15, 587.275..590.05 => 1.14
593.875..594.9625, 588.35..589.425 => 1.23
